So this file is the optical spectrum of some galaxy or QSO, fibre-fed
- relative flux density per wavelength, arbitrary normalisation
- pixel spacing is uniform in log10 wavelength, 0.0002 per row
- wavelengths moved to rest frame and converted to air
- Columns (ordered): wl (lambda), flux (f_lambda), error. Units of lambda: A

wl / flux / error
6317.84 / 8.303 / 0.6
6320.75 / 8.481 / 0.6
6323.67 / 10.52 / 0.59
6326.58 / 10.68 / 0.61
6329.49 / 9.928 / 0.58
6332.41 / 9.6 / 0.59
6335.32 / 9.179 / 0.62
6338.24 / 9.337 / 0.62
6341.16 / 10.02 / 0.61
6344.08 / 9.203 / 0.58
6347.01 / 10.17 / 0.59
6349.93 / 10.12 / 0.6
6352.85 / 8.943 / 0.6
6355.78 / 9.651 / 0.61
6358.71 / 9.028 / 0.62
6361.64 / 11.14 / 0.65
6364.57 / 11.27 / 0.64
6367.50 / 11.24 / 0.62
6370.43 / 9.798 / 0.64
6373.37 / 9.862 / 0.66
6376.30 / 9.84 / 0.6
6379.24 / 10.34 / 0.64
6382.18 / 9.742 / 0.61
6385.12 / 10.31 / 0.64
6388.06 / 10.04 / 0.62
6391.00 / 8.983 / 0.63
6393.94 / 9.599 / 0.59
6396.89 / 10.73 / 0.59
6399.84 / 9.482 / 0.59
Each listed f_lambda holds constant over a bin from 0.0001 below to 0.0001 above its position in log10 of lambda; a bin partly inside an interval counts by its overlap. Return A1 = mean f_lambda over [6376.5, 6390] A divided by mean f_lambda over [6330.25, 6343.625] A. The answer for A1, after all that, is 1.05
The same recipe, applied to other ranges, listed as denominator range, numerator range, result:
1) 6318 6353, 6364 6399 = 1.05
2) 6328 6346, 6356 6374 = 1.08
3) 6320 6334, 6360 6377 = 1.06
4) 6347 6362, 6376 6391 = 1.03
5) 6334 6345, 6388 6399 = 1.04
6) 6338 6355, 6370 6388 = 1.04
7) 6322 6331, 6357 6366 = 1.01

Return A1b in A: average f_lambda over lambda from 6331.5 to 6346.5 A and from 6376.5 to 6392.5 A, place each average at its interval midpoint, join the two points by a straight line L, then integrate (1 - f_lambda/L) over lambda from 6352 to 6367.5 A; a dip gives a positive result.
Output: -0.8 A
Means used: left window 9.51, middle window 10.2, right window 9.88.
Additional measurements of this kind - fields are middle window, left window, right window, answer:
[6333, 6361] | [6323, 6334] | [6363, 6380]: 1.9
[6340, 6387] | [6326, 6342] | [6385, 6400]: -1.2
